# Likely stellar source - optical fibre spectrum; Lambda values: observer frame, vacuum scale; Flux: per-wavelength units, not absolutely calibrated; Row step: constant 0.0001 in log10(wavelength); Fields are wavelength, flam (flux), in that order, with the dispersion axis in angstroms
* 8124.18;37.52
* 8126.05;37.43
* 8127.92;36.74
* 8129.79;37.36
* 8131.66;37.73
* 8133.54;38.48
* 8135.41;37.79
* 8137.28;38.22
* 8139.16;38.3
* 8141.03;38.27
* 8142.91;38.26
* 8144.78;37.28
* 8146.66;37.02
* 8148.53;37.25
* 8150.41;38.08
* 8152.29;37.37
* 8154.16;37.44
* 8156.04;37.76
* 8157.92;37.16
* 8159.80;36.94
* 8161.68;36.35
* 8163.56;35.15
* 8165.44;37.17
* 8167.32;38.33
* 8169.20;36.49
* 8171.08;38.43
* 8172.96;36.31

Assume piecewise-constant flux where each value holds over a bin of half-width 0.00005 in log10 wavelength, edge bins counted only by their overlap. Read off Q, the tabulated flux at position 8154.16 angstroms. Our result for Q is 37.44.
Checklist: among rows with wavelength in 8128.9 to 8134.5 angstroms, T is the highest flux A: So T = 38.48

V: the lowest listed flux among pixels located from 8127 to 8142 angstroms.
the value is 36.74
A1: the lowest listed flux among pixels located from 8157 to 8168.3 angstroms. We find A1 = 35.15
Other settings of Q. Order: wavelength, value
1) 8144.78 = 37.28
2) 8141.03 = 38.27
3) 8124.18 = 37.52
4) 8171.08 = 38.43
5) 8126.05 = 37.43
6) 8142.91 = 38.26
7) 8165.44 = 37.17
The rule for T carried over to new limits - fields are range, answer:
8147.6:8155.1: 38.08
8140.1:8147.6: 38.27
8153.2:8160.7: 37.76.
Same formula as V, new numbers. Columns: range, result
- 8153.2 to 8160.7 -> 36.94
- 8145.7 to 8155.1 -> 37.02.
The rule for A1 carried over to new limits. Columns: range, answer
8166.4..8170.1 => 36.49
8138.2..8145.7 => 37.28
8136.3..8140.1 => 38.22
